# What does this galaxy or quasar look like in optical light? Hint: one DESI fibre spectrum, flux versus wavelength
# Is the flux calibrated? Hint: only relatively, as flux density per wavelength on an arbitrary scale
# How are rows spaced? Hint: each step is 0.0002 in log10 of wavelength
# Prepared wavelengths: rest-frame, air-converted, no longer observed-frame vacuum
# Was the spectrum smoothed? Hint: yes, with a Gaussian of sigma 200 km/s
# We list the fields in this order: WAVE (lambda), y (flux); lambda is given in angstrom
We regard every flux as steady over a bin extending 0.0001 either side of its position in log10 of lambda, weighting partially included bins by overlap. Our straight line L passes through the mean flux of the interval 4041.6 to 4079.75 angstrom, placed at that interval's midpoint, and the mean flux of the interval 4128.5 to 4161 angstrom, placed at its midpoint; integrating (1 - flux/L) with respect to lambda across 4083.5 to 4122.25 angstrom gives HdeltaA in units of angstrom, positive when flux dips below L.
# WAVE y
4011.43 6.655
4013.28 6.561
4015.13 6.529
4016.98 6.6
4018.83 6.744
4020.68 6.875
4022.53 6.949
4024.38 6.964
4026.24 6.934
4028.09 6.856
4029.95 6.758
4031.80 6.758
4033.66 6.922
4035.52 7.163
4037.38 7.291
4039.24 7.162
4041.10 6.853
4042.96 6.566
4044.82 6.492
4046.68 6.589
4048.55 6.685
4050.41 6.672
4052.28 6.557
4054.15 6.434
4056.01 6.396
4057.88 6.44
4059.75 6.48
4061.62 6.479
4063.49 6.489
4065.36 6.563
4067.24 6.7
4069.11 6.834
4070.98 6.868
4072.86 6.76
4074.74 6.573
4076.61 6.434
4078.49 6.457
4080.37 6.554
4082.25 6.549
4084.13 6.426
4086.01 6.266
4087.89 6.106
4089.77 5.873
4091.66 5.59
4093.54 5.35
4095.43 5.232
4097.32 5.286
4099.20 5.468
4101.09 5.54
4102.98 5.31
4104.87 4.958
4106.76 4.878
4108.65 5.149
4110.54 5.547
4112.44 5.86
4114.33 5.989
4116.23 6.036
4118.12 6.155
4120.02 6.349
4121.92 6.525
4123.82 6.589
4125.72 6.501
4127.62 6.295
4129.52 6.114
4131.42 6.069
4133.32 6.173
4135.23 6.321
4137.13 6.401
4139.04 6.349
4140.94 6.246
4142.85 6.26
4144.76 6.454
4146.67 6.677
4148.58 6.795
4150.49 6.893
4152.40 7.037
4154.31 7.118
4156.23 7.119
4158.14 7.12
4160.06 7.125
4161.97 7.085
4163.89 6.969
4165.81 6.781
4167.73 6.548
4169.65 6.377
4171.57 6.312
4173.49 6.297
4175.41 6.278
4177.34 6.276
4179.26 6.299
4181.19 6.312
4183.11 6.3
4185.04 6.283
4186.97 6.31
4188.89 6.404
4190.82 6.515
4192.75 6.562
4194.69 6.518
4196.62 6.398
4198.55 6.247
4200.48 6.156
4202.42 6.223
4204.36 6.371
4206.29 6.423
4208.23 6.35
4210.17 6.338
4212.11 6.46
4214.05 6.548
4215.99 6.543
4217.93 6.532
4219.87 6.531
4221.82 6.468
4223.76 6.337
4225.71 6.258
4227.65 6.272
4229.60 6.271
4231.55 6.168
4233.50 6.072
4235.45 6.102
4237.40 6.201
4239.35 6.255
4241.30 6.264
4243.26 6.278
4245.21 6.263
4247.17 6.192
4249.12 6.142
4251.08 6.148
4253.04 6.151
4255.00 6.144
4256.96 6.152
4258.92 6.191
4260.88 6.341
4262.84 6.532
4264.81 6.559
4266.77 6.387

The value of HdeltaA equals 5.3 angstrom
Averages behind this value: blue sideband 6.58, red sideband 6.6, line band 5.69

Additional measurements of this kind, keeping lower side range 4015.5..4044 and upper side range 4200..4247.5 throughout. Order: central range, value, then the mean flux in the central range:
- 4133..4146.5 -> 0.5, 6.34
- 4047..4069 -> 0.8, 6.55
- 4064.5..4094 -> 1.6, 6.38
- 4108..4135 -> 2.1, 6.11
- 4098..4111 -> 2.8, 5.26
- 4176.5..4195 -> 0.2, 6.37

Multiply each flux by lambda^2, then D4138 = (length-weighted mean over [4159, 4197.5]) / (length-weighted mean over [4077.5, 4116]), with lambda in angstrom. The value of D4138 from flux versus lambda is 1.2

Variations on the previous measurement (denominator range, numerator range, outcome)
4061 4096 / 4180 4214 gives 1.07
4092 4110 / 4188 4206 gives 1.27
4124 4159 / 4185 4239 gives 1.00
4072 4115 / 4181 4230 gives 1.16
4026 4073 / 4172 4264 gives 1.02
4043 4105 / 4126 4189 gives 1.09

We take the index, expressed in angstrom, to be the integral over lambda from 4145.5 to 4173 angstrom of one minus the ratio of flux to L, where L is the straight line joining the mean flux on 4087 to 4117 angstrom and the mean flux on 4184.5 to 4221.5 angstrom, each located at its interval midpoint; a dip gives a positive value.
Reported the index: -3.8 angstrom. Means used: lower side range 5.51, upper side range 6.41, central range 6.84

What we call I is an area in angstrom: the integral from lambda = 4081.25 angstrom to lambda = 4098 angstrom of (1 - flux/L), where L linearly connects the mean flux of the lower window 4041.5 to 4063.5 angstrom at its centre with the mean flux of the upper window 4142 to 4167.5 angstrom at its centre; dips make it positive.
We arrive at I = 2.0 angstrom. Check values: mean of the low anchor 6.53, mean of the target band 5.86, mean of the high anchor 6.87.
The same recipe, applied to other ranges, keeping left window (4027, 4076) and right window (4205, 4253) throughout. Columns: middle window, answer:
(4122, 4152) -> 0.4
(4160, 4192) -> -0.3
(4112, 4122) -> 0.6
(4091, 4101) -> 1.8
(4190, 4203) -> 0.0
